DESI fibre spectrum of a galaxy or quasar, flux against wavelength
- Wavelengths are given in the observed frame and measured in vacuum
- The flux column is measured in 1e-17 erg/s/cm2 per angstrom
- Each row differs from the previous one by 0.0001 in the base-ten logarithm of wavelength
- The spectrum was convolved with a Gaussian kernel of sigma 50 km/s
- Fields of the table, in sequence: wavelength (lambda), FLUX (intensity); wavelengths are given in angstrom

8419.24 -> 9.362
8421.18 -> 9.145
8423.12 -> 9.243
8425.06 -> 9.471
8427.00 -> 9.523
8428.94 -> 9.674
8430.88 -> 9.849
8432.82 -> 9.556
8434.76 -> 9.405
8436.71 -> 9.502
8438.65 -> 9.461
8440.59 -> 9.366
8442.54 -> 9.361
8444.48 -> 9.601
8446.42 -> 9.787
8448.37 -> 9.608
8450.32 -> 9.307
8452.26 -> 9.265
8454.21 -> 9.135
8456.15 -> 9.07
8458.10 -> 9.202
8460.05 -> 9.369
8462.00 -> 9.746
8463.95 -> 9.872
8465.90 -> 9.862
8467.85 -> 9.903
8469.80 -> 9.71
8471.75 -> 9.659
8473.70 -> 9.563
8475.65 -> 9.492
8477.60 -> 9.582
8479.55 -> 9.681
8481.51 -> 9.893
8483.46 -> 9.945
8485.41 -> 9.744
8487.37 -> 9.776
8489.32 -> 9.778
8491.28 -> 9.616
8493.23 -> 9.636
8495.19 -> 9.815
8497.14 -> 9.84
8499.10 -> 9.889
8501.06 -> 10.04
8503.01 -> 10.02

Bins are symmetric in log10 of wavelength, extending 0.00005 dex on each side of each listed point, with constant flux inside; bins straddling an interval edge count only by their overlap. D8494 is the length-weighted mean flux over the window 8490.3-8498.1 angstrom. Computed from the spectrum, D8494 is 9.73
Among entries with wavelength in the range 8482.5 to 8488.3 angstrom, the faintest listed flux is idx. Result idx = 9.744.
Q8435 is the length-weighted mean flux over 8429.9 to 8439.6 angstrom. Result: 9.55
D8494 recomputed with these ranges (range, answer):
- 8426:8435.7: 9.61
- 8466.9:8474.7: 9.71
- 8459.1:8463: 9.55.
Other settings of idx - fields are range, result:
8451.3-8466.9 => 9.07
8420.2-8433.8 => 9.145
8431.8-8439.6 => 9.405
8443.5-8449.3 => 9.601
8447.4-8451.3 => 9.307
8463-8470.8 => 9.71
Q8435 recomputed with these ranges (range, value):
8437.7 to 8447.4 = 9.52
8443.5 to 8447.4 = 9.7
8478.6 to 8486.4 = 9.81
